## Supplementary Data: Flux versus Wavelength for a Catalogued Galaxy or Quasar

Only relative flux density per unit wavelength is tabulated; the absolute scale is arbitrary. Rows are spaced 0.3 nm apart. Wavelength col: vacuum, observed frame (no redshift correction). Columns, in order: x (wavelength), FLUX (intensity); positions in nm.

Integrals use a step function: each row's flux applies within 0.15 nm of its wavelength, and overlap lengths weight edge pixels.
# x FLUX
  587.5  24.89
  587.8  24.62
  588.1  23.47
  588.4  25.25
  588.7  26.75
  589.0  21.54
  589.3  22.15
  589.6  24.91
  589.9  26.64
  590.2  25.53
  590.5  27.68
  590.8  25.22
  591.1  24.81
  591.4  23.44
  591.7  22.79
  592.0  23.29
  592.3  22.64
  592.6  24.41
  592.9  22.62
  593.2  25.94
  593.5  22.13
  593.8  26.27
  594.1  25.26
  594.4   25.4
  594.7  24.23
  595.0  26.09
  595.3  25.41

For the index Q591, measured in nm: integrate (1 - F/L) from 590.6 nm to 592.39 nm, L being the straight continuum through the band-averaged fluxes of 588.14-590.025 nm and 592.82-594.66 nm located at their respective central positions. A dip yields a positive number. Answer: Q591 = 0.052 nm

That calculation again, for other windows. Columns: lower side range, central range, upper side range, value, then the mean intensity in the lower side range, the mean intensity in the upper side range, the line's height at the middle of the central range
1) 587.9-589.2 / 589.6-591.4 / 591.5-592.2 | -0.17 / 24.2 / 23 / 23.5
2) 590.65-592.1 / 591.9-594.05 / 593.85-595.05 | 0.06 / 23.9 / 25.3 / 24.6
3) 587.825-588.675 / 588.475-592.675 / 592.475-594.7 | 0.04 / 24.7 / 24.6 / 24.7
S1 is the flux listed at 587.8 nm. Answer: 24.62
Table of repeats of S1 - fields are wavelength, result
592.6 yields 24.41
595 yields 26.09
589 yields 21.54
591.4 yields 23.44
